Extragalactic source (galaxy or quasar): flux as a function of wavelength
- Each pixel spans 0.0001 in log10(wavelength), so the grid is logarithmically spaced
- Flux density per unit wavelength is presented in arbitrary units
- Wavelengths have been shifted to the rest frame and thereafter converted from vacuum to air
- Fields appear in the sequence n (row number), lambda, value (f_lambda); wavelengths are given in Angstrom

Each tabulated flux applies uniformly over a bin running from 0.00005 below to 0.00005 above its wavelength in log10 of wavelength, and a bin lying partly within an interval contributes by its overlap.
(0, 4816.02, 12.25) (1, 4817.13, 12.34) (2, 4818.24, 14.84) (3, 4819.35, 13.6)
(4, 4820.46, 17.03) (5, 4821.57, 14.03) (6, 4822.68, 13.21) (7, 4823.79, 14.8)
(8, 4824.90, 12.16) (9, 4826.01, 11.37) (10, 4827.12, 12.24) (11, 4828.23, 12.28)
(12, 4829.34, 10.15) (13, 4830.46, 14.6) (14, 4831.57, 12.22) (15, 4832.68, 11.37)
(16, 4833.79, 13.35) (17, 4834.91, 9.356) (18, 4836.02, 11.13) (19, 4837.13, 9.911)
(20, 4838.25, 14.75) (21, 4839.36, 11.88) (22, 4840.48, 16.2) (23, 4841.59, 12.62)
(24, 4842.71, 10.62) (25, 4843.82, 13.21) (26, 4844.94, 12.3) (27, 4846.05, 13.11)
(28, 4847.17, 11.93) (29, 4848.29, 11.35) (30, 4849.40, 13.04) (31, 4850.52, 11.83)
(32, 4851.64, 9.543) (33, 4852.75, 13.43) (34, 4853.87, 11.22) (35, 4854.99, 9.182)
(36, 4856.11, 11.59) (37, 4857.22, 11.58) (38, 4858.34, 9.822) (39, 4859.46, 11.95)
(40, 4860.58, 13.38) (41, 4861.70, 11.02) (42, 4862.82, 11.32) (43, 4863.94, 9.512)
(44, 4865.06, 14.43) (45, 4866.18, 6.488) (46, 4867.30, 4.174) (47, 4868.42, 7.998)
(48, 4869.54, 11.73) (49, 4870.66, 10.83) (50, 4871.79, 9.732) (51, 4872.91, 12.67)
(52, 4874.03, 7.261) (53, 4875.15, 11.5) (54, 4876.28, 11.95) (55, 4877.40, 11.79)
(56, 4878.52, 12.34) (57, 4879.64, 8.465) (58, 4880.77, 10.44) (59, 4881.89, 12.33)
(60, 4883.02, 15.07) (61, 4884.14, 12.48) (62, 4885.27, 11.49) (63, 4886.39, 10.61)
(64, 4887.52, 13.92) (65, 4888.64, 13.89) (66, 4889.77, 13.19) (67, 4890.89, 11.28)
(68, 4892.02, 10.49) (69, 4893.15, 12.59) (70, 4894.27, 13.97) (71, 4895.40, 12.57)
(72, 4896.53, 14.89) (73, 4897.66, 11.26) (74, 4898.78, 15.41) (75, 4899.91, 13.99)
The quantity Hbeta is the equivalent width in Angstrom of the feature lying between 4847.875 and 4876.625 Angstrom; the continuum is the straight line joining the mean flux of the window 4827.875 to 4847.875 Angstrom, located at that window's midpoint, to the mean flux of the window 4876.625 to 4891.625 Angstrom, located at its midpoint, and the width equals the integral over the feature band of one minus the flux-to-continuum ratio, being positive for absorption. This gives 3.5 Angstrom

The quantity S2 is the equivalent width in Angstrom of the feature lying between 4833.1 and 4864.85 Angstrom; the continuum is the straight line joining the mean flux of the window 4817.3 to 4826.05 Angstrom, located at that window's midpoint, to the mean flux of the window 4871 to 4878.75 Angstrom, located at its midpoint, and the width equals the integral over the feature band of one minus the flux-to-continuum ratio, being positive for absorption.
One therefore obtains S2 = 1.5 Angstrom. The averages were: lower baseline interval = 14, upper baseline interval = 11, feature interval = 11.8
